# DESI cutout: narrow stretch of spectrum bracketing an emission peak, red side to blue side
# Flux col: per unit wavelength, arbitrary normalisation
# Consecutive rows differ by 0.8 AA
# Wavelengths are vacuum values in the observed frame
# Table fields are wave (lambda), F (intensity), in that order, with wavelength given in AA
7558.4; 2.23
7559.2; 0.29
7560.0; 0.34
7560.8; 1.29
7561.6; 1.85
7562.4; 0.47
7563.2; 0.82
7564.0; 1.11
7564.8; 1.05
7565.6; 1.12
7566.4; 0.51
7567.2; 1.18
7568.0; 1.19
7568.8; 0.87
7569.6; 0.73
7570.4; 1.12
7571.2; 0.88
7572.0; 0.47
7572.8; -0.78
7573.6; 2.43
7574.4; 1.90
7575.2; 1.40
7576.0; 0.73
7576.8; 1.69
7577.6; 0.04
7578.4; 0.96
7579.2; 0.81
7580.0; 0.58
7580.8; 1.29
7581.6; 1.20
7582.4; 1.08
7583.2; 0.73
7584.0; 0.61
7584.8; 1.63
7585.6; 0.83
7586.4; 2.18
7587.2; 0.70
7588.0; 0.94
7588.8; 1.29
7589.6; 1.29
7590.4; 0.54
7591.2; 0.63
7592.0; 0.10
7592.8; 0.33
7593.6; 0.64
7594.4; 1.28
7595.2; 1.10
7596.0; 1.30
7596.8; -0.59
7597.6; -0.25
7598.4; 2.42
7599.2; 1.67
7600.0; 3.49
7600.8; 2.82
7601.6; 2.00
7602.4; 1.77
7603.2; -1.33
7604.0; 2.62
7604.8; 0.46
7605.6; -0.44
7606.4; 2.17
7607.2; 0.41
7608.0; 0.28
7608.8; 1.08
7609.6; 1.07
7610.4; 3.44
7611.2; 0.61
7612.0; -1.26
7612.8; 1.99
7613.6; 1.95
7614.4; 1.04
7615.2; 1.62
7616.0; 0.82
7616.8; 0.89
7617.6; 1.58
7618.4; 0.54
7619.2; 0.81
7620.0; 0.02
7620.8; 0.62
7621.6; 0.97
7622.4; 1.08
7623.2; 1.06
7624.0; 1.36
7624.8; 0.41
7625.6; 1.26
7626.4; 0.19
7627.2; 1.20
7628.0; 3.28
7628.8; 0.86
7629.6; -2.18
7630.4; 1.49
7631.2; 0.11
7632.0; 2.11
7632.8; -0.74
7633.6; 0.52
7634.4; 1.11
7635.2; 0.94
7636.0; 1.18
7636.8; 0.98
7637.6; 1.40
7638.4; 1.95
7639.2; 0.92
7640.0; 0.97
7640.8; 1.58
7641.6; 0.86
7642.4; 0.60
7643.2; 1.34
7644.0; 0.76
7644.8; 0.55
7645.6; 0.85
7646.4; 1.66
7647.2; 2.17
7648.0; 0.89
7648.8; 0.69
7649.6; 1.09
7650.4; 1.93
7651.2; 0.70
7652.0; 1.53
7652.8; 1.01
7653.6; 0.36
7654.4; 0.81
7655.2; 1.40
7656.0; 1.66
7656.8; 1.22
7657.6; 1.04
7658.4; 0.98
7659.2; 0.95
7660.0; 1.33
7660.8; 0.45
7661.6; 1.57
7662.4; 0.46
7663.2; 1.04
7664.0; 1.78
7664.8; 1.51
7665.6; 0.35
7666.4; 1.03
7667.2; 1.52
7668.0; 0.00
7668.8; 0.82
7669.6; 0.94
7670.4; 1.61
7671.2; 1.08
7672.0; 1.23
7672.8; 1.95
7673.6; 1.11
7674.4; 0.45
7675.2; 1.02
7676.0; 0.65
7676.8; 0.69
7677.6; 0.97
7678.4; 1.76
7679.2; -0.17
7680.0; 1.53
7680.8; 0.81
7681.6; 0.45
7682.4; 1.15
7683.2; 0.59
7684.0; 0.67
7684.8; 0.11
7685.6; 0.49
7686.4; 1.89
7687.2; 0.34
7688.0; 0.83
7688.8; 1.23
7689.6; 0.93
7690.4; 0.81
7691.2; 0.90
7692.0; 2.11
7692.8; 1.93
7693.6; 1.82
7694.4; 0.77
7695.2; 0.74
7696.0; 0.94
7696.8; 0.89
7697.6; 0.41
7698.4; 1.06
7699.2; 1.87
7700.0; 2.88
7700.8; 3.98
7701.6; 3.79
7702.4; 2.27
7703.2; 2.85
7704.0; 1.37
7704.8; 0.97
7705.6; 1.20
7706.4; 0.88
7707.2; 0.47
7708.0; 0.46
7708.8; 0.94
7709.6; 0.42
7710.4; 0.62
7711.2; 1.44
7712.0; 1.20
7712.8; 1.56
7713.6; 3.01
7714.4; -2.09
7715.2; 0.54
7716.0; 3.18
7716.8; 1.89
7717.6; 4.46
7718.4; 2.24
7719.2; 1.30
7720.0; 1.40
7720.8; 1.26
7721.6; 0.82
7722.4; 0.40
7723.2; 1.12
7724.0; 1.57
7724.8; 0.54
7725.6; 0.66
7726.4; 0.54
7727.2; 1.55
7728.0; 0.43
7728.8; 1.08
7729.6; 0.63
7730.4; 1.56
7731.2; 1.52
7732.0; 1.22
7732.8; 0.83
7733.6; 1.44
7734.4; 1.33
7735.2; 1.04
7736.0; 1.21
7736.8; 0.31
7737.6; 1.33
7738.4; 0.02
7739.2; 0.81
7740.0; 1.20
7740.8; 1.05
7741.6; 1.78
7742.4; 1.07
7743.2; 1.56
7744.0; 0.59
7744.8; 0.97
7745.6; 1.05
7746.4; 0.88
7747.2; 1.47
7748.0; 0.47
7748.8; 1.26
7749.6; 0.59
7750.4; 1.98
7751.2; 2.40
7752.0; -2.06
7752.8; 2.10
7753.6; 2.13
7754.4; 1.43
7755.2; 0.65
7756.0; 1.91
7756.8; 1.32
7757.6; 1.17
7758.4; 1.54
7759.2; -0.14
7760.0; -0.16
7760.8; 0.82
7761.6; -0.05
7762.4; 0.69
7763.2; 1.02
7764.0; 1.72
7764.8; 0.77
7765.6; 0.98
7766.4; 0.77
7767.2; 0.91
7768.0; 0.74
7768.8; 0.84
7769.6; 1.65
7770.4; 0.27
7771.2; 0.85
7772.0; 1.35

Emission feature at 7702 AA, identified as [S II] 6716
